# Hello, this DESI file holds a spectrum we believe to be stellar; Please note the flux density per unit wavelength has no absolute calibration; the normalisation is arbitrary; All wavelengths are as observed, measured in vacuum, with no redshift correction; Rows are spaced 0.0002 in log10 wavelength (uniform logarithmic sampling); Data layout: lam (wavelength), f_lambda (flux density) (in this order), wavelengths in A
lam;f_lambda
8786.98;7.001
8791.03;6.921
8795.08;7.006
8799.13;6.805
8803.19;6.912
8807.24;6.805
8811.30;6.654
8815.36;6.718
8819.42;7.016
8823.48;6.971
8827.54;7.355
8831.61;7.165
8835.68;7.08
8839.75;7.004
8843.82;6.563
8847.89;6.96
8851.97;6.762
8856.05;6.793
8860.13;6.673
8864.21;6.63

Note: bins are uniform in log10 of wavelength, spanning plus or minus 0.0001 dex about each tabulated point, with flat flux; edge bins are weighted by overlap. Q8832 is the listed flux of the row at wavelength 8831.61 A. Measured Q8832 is 7.165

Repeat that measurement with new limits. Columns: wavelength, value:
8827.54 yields 7.355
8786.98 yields 7.001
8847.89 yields 6.96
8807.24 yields 6.805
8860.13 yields 6.673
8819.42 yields 7.016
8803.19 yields 6.912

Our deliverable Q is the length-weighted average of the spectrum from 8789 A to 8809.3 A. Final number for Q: 6.89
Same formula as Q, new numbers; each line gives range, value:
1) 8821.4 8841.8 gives 7.12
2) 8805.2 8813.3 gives 6.73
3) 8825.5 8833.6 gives 7.26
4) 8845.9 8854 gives 6.86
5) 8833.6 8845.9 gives 6.89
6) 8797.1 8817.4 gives 6.78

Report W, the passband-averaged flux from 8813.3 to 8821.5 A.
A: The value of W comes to 6.87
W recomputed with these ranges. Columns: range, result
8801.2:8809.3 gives 6.86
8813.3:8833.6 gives 7.05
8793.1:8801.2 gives 6.9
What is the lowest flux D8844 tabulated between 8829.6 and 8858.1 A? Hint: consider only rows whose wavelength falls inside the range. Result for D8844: 6.563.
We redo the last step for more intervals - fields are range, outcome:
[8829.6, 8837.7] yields 7.08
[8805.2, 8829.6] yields 6.654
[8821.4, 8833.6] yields 6.971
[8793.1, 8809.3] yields 6.805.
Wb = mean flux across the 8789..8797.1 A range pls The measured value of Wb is 6.96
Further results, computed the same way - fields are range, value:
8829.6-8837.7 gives 7.12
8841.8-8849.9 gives 6.76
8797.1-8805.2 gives 6.85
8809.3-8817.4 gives 6.69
